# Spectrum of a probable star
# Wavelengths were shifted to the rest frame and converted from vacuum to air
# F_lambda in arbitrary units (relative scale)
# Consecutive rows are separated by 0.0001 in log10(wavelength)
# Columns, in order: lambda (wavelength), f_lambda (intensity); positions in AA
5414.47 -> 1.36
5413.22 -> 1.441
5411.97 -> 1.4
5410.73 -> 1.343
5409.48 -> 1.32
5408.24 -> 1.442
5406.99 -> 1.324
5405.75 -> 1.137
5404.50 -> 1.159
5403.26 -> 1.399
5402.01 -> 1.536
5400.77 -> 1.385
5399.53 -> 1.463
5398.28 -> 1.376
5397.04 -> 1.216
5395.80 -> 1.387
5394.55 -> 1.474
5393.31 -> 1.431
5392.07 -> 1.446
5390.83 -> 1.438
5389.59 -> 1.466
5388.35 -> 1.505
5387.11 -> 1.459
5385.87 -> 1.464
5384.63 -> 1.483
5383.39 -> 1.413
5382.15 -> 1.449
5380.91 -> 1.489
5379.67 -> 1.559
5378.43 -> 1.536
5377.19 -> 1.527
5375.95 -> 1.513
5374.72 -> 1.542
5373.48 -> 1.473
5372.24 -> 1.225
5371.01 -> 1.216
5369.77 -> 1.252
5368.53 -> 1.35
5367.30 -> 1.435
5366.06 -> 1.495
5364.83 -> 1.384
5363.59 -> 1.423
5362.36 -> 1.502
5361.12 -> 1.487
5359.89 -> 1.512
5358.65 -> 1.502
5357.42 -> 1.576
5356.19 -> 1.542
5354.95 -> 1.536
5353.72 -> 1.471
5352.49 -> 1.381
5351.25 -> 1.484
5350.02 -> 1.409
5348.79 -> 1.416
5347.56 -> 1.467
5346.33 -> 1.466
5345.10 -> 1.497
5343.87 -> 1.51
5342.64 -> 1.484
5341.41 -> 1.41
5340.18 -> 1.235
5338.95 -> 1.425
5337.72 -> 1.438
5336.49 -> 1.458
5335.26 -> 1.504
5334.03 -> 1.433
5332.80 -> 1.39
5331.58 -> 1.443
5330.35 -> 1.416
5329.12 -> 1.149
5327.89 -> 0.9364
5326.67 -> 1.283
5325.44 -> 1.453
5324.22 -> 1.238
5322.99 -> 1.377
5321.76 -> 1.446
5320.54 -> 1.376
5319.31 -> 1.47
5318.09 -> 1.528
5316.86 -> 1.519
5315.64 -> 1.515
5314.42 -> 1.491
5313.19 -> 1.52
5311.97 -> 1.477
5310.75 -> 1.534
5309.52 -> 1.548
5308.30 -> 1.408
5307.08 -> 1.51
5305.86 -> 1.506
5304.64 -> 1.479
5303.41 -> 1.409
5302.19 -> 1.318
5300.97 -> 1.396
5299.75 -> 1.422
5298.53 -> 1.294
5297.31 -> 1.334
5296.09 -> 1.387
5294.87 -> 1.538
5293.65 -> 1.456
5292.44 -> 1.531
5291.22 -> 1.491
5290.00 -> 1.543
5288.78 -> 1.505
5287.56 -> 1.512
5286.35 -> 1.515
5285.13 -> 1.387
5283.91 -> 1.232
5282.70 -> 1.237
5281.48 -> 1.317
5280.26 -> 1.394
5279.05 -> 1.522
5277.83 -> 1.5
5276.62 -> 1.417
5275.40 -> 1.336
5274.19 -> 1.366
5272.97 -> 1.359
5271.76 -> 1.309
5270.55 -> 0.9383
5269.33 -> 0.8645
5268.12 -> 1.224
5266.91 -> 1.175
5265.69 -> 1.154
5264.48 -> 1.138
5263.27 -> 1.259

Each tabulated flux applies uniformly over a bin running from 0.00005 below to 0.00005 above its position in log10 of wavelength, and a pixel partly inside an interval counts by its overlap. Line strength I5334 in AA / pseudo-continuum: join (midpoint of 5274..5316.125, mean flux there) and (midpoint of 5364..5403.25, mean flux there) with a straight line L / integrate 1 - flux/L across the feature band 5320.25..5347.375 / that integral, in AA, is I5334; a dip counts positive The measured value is 1.0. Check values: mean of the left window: 1.44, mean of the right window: 1.43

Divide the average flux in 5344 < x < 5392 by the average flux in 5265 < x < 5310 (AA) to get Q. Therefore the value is 1.06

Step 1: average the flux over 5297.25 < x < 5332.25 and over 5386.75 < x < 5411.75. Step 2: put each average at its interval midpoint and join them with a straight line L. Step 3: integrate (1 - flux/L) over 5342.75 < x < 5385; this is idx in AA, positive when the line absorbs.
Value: -1.88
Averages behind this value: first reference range 1.41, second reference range 1.39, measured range 1.46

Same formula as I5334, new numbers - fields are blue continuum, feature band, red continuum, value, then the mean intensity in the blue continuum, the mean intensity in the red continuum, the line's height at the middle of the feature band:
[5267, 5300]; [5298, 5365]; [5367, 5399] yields -1.8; 1.36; 1.43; 1.4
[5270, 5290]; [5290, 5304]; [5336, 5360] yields -0.3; 1.37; 1.46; 1.39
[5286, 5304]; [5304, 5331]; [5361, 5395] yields 0.5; 1.44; 1.44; 1.44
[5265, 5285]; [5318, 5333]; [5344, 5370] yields 0.5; 1.27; 1.46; 1.39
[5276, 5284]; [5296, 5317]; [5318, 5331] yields -1.5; 1.38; 1.33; 1.35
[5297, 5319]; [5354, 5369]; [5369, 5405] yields -0.5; 1.46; 1.42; 1.43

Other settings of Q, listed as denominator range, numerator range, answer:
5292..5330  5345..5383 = 1.03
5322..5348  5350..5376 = 1.04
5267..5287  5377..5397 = 1.12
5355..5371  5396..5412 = 0.93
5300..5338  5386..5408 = 0.98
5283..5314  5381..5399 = 0.99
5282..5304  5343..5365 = 1.04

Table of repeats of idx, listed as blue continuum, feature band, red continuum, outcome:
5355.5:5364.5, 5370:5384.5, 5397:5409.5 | -0.1 AA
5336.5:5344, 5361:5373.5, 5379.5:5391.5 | 0.6 AA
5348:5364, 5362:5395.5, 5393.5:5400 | -0.4 AA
